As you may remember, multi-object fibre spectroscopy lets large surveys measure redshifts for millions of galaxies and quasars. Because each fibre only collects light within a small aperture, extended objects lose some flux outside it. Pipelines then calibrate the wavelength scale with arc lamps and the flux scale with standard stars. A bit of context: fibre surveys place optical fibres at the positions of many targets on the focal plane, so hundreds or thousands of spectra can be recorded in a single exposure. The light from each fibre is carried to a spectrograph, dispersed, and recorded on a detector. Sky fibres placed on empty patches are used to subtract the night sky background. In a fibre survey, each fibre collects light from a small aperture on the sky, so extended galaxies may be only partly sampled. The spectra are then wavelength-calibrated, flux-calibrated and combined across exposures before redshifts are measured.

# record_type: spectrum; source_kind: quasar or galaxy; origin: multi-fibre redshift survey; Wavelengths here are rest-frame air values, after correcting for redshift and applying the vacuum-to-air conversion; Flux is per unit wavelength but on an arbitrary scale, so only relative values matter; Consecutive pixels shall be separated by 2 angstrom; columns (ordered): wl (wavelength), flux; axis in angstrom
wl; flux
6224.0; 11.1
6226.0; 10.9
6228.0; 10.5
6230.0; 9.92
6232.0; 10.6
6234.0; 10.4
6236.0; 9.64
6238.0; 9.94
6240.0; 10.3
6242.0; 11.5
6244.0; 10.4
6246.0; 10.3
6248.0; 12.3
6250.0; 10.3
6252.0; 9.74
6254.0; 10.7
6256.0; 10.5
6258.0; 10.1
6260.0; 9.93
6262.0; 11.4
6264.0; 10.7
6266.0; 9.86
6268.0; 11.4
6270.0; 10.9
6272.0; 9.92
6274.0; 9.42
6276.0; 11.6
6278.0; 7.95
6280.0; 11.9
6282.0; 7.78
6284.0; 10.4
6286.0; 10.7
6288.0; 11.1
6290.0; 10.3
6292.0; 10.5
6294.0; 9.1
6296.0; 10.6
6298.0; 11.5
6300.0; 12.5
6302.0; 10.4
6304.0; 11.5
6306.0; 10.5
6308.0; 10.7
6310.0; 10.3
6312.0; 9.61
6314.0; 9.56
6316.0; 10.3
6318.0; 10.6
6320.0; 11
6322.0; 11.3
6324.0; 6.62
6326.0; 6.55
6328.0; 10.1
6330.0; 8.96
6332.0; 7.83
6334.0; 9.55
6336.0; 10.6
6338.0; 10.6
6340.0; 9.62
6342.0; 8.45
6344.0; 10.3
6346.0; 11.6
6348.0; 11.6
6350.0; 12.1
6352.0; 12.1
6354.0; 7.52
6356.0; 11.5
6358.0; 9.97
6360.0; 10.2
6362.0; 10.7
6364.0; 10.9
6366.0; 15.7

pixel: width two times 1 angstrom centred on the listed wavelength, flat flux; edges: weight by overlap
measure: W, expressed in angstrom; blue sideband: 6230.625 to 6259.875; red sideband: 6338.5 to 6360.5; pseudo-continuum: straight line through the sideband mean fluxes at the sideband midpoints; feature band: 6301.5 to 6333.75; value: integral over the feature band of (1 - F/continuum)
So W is 2.3 angstrom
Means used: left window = 10.5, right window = 10.5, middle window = 9.72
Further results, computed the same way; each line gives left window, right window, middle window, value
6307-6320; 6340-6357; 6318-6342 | 2.42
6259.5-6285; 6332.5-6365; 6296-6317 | -0.73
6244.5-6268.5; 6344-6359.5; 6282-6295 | 0.63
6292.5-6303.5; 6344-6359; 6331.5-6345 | 1.53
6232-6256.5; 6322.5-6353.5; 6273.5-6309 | -1.25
